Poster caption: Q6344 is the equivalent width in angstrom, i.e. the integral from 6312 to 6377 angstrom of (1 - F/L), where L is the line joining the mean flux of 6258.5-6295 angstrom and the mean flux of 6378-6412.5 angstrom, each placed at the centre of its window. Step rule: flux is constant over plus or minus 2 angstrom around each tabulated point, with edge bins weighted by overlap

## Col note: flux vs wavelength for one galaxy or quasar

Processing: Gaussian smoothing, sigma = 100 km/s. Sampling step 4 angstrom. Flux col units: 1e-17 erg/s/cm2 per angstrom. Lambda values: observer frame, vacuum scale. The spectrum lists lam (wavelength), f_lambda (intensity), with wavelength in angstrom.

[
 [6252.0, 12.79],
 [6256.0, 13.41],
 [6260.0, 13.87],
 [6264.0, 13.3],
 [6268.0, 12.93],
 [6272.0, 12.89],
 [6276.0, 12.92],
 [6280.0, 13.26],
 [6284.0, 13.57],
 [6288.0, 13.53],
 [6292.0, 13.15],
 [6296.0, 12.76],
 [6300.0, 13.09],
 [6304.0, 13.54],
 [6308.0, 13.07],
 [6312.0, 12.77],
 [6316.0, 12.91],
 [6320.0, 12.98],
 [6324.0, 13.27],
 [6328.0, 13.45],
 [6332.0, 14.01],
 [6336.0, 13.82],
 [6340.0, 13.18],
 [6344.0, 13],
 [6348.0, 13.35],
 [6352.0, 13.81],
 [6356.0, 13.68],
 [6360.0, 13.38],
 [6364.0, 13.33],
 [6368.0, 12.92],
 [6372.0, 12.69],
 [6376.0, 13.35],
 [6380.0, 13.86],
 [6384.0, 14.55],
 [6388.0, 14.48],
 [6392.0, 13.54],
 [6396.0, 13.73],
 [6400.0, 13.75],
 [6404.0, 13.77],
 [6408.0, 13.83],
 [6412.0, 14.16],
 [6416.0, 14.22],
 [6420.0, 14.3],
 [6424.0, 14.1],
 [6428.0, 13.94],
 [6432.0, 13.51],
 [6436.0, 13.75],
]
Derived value 1.7 angstrom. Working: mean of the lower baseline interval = 13.2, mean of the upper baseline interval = 14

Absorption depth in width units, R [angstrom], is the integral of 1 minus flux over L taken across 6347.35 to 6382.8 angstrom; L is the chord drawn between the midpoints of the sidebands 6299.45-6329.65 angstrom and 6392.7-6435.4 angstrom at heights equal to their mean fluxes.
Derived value 0.3 angstrom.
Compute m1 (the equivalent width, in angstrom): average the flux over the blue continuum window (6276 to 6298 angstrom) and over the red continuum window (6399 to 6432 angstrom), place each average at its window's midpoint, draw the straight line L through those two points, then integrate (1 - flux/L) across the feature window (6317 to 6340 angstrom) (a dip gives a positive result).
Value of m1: 0.0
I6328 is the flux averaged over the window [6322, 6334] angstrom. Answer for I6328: 13.6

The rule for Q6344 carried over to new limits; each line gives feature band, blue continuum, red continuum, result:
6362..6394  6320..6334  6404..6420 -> 0.6 angstrom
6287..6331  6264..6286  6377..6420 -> 0.7 angstrom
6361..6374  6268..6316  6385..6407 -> 0.6 angstrom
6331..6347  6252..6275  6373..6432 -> 0.2 angstrom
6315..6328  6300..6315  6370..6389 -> 0.1 angstrom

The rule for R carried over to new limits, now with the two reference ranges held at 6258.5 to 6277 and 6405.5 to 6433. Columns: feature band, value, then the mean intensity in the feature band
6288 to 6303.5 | 0.2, 13.1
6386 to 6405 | 0.0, 13.9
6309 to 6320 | 0.5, 12.9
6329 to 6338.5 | -0.2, 13.8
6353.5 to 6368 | 0.3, 13.4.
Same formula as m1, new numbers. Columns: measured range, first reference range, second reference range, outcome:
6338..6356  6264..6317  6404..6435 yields 0.2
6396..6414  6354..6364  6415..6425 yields 0.2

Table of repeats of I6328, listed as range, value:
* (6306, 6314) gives 12.9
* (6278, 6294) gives 13.4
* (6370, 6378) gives 13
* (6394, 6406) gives 13.8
